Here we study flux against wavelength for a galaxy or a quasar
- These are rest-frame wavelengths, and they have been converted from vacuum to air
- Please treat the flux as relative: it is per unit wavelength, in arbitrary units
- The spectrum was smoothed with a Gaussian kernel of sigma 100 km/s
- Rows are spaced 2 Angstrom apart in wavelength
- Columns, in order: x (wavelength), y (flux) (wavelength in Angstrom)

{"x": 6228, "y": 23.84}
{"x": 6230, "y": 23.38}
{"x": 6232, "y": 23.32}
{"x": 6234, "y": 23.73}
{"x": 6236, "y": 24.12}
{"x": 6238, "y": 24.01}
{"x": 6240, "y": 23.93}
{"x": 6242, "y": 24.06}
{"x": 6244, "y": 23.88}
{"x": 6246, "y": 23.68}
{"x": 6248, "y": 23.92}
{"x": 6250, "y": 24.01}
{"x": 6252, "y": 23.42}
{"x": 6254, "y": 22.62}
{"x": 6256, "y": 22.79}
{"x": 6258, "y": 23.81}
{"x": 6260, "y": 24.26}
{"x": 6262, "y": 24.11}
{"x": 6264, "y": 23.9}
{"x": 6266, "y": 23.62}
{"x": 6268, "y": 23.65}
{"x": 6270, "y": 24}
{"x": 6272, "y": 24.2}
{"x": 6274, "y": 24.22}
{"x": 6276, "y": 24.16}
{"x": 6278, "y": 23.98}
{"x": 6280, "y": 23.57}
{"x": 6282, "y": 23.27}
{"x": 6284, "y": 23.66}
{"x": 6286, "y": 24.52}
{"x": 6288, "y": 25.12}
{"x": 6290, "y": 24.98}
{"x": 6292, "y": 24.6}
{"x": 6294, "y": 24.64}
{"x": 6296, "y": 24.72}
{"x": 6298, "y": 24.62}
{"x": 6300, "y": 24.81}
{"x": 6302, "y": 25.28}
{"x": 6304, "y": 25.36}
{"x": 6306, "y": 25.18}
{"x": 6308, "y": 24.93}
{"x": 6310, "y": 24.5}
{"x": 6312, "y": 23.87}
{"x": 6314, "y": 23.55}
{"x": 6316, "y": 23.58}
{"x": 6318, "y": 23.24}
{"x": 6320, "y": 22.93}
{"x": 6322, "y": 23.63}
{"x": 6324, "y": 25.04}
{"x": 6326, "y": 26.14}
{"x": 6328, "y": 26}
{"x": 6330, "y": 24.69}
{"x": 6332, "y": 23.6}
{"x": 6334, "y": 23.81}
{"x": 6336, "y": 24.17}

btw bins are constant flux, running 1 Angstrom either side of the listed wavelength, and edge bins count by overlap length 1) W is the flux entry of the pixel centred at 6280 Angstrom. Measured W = 23.57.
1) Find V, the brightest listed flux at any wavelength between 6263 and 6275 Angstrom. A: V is 24.22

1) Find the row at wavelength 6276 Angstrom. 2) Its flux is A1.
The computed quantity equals 24.16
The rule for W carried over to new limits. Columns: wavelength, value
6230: 23.38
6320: 22.93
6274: 24.22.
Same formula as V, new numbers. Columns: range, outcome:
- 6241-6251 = 24.06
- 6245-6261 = 24.26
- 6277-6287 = 24.52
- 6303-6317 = 25.36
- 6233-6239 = 24.12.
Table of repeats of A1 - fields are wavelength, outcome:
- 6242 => 24.06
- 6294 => 24.64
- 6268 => 23.65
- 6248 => 23.92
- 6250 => 24.01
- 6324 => 25.04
